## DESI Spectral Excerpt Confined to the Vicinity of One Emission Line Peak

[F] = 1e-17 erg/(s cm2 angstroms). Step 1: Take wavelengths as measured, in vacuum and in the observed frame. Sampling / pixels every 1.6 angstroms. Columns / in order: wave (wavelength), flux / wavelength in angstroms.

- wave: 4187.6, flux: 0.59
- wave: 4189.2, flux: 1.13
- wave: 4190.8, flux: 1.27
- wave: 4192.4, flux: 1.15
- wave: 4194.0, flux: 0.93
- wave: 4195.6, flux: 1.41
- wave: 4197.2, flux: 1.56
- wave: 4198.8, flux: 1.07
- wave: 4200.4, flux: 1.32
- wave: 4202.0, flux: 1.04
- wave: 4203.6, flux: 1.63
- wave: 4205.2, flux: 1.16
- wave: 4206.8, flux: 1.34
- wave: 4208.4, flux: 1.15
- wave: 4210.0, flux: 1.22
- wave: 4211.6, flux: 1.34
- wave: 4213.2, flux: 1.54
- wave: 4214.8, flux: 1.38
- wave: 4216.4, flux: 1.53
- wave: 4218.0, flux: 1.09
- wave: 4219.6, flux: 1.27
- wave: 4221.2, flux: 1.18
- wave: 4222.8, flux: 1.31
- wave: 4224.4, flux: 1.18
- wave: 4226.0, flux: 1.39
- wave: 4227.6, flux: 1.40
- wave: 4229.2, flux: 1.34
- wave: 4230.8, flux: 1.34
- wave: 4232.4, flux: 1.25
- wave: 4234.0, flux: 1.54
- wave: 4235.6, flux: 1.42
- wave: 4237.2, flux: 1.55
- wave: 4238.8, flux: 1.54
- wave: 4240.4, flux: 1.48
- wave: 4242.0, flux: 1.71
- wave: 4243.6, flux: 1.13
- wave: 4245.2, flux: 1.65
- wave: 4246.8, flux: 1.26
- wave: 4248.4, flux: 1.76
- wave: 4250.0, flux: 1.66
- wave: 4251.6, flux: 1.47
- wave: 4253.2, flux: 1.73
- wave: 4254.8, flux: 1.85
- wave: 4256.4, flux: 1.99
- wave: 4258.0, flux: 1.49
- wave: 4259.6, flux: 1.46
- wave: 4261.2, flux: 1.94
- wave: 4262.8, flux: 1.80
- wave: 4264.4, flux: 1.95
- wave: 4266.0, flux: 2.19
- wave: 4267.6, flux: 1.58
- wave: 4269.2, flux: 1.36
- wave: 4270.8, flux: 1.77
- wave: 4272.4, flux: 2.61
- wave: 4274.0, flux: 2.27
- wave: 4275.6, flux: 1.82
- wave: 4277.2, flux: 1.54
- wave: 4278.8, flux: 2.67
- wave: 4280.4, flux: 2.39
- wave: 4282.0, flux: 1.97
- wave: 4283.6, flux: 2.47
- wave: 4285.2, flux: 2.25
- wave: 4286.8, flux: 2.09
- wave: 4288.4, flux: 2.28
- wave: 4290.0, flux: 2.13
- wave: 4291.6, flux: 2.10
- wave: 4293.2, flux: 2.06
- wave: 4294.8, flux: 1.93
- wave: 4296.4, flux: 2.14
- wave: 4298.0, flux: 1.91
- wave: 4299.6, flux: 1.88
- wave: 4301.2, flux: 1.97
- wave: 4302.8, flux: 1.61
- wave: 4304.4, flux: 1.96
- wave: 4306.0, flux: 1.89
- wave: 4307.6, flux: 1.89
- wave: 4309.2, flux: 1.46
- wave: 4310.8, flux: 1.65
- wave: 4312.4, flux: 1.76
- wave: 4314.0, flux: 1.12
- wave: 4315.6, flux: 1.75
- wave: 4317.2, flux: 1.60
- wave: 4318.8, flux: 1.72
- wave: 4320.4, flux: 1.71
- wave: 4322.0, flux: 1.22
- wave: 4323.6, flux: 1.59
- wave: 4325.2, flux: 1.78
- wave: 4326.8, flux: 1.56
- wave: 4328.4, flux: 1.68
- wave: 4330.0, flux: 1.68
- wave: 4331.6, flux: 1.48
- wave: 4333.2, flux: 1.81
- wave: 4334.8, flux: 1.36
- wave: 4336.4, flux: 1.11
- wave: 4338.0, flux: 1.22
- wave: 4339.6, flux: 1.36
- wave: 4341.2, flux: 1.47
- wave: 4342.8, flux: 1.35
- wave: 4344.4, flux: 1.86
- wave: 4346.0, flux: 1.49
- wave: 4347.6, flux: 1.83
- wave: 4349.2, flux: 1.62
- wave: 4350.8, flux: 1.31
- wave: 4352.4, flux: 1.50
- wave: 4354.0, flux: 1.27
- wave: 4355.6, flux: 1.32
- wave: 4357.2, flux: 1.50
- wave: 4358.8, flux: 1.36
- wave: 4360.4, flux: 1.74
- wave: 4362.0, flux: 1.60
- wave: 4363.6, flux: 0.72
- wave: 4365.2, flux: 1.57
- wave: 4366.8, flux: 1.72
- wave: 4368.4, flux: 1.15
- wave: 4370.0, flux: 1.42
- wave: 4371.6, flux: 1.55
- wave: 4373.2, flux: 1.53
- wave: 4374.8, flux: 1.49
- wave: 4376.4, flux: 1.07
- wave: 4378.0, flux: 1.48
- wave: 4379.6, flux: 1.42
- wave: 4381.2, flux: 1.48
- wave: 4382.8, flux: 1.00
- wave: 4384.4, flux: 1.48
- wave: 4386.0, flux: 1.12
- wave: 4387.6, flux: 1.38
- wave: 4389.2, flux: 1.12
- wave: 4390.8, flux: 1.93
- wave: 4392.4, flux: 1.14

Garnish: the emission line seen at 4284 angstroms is C IV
